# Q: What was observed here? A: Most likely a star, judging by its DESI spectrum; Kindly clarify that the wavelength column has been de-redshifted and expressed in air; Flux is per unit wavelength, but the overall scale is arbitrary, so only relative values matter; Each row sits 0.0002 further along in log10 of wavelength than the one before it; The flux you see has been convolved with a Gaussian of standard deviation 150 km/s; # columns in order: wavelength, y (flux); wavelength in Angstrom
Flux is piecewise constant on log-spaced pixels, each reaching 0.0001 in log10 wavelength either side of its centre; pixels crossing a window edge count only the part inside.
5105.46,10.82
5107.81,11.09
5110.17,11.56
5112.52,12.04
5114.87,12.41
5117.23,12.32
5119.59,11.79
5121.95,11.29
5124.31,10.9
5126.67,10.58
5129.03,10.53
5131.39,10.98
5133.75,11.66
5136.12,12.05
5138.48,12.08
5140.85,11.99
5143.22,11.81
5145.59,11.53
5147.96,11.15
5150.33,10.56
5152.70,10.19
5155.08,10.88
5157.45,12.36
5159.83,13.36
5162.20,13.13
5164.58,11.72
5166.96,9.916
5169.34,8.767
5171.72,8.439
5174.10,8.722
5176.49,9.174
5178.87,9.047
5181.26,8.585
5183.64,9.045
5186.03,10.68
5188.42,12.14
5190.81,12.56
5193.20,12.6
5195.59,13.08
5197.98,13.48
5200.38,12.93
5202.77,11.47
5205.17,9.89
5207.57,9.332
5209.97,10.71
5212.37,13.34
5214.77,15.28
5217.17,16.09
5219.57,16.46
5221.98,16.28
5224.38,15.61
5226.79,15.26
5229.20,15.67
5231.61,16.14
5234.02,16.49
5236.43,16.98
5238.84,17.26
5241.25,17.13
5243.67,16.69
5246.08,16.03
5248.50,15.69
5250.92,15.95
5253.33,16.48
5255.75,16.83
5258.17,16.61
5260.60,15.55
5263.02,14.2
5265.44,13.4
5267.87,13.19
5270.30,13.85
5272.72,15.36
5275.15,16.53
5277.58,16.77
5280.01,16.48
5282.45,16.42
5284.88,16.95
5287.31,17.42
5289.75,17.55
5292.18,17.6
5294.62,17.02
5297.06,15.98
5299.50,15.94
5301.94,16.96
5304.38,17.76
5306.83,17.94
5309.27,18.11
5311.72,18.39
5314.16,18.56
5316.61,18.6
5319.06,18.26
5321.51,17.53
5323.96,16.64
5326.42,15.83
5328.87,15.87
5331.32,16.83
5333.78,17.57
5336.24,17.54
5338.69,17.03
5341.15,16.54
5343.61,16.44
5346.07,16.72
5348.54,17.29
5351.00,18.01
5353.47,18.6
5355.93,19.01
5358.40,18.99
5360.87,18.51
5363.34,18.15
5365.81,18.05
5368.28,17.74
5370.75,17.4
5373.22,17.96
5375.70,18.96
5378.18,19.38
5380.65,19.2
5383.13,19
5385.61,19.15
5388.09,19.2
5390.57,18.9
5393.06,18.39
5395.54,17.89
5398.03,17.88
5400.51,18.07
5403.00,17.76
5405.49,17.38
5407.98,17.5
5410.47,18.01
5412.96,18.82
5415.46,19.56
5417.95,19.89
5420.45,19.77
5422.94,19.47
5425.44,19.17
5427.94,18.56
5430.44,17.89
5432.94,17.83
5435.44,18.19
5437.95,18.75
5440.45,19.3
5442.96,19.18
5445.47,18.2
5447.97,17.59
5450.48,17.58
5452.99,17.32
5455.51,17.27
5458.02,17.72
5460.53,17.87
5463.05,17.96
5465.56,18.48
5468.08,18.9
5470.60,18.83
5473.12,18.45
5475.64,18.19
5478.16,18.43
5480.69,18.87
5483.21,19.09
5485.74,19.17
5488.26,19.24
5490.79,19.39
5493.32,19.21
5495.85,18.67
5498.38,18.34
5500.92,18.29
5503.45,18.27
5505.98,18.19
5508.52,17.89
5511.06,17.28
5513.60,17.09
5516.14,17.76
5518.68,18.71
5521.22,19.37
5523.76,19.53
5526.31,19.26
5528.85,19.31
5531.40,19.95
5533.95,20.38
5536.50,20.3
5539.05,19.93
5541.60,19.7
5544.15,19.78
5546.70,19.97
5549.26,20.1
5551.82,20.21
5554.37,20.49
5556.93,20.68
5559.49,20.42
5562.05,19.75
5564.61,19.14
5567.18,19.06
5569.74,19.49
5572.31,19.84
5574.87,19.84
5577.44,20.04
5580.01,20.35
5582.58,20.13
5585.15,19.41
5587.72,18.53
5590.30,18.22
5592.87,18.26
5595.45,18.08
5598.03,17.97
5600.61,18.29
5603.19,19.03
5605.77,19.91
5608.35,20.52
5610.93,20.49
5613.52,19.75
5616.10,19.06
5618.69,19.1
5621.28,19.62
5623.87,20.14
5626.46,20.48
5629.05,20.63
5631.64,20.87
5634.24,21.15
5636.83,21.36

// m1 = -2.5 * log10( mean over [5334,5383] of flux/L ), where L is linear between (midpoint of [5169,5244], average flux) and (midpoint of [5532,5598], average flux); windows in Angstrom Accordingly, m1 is -0.14 mag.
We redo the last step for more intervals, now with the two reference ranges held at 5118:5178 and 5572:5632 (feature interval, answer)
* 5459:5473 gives -0.09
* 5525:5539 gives -0.09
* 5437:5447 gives -0.14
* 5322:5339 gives -0.16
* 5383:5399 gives -0.19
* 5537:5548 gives -0.08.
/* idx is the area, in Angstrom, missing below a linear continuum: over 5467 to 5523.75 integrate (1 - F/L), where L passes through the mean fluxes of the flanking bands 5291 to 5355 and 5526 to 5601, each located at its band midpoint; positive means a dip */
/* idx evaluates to 1.1 Angstrom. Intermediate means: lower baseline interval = 17.3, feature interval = 18.5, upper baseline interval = 19.6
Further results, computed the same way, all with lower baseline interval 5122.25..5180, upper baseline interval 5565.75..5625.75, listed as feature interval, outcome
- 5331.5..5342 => -2.0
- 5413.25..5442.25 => -5.0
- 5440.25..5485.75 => -3.9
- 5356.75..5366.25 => -2.3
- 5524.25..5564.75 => -3.5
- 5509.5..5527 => -0.5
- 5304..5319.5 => -4.8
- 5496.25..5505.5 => -0.4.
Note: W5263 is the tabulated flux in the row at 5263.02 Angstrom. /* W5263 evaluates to 14.2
